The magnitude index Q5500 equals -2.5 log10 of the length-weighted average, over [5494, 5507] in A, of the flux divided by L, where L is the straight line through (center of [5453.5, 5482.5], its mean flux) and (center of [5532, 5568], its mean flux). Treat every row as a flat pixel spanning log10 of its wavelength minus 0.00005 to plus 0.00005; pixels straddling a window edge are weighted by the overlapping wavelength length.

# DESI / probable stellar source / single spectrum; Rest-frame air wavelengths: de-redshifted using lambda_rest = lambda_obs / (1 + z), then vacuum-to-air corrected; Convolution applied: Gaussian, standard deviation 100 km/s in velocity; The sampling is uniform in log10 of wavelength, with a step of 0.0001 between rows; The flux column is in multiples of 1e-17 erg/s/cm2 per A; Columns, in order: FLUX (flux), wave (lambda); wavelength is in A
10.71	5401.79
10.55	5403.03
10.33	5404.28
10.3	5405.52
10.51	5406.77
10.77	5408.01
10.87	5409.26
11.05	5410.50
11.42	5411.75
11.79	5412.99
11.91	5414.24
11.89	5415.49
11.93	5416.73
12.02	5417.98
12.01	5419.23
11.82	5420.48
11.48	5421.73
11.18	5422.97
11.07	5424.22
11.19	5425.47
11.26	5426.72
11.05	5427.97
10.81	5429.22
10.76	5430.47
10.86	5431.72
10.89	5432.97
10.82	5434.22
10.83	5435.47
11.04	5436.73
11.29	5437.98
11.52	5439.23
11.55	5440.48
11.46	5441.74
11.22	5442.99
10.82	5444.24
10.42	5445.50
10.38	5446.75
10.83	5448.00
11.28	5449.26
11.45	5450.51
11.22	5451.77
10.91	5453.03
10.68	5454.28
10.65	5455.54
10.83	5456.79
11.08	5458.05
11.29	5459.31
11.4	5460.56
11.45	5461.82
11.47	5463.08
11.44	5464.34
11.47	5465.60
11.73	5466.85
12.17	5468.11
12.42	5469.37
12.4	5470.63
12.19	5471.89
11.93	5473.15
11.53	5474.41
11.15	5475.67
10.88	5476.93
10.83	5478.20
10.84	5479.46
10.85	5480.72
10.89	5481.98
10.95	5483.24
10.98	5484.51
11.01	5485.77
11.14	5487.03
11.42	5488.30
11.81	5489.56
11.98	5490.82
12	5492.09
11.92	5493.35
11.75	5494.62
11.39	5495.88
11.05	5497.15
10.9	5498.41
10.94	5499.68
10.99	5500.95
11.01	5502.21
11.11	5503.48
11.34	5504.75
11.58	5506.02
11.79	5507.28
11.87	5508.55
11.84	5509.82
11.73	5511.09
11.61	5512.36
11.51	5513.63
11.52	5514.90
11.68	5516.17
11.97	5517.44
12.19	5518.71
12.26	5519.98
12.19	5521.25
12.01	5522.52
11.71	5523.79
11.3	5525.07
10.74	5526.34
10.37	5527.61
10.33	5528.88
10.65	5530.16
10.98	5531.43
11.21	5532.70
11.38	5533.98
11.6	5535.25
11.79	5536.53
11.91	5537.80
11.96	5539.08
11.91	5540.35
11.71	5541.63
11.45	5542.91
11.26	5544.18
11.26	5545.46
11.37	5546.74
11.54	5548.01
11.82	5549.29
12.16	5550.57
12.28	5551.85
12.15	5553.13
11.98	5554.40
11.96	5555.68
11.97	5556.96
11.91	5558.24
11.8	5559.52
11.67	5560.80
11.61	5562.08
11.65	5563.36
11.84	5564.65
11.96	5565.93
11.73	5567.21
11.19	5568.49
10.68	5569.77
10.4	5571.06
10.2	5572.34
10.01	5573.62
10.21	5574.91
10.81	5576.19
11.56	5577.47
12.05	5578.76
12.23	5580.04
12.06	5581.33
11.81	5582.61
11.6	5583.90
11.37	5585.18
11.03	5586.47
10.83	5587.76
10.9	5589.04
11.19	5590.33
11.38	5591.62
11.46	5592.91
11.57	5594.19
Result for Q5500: 0.028 mag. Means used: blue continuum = 11.4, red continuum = 11.7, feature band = 11.2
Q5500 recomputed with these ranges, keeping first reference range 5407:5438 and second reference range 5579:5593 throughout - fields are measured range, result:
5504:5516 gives -0.03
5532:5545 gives -0.02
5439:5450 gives 0.02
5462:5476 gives -0.05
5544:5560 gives -0.04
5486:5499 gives -0.02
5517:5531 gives 0.00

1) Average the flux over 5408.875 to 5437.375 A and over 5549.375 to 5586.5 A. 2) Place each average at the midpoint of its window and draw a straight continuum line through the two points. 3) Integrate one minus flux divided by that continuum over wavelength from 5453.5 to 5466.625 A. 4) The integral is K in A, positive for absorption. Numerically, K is 0.2 A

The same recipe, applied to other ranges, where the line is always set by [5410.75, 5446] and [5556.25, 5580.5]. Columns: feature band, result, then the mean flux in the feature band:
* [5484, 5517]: -0.4 A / 11.5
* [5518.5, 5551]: -0.5 A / 11.5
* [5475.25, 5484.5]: 0.3 A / 10.9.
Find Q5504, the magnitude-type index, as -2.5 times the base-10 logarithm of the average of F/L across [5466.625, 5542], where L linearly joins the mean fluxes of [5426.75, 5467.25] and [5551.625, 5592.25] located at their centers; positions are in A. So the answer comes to -0.02 mag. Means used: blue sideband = 11.1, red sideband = 11.4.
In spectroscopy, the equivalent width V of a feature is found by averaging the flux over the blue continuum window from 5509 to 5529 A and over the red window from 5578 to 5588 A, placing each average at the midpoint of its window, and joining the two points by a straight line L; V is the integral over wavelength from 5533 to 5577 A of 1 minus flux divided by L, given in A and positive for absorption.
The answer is 0.5 A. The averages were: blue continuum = 11.6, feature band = 11.5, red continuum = 11.6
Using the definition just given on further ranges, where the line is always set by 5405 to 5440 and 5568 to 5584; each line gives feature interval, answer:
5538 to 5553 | -0.8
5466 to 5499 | -0.8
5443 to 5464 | 0.4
